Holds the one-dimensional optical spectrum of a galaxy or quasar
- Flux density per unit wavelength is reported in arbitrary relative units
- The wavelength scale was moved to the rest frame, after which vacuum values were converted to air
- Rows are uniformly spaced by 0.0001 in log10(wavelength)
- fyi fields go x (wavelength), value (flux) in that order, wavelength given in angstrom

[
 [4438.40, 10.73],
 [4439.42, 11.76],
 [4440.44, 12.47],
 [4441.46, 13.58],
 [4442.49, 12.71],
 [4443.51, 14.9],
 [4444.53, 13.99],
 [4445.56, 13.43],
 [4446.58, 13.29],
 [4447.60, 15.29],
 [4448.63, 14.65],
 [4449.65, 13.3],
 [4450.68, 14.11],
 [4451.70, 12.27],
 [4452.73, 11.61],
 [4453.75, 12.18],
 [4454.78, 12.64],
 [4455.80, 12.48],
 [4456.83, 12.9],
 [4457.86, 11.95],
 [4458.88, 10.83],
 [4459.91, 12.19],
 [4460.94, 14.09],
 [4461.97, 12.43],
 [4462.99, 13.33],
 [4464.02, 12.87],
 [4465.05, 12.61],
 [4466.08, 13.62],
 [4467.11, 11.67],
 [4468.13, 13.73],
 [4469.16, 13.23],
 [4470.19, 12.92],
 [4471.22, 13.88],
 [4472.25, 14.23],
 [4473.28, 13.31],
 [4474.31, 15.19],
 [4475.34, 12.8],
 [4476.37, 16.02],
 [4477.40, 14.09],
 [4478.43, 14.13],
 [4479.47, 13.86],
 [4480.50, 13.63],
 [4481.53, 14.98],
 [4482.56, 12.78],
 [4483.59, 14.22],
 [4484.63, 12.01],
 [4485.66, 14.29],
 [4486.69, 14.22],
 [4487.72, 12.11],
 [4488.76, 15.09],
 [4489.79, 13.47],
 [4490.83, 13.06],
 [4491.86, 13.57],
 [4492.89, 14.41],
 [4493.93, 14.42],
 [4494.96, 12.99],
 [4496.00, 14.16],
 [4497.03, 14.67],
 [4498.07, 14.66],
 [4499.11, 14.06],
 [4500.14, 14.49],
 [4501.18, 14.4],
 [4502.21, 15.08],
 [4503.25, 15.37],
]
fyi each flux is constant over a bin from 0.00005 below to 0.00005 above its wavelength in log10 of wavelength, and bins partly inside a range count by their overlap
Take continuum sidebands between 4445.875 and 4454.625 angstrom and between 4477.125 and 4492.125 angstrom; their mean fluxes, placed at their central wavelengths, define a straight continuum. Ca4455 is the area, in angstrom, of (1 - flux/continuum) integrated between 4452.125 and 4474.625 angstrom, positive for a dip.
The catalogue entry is 1.0 angstrom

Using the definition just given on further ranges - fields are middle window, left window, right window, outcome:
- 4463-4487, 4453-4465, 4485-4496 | -0.92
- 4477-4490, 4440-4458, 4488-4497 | -0.01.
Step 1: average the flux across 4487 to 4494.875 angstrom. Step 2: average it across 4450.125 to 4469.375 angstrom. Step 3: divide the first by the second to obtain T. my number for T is 1.08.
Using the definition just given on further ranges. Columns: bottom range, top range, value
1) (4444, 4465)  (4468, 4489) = 1.06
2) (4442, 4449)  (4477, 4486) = 0.98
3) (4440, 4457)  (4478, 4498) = 1.04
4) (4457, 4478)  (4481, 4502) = 1.05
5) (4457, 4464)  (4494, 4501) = 1.13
